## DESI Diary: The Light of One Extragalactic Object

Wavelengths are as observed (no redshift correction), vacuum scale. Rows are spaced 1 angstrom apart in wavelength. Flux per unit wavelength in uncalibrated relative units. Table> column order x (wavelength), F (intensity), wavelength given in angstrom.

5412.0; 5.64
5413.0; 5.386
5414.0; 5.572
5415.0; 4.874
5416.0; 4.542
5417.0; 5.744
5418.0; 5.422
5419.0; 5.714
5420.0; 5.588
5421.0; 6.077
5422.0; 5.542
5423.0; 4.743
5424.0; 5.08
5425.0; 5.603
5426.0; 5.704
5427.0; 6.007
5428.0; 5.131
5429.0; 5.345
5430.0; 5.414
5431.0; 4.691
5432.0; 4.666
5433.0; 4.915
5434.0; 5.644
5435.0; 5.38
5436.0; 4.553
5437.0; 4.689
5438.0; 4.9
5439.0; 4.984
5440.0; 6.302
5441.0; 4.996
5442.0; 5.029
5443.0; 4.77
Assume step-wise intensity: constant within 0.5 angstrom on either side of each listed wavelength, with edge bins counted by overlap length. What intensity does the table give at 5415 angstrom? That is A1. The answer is 4.874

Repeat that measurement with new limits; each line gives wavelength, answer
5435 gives 5.38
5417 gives 5.744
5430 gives 5.414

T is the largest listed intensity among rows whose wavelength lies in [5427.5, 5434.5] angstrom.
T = 5.644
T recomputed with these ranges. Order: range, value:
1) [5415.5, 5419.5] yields 5.744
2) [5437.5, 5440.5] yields 6.302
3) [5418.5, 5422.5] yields 6.077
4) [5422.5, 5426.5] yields 5.704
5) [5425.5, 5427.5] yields 6.007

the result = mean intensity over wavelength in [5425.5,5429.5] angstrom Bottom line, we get 5.55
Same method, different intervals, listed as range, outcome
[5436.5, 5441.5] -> 5.17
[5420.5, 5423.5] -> 5.45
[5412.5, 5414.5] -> 5.48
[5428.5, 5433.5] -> 5.01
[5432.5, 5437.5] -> 5.04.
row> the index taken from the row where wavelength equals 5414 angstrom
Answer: 5.572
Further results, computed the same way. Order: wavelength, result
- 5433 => 4.915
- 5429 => 5.345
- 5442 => 5.029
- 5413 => 5.386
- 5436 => 4.553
